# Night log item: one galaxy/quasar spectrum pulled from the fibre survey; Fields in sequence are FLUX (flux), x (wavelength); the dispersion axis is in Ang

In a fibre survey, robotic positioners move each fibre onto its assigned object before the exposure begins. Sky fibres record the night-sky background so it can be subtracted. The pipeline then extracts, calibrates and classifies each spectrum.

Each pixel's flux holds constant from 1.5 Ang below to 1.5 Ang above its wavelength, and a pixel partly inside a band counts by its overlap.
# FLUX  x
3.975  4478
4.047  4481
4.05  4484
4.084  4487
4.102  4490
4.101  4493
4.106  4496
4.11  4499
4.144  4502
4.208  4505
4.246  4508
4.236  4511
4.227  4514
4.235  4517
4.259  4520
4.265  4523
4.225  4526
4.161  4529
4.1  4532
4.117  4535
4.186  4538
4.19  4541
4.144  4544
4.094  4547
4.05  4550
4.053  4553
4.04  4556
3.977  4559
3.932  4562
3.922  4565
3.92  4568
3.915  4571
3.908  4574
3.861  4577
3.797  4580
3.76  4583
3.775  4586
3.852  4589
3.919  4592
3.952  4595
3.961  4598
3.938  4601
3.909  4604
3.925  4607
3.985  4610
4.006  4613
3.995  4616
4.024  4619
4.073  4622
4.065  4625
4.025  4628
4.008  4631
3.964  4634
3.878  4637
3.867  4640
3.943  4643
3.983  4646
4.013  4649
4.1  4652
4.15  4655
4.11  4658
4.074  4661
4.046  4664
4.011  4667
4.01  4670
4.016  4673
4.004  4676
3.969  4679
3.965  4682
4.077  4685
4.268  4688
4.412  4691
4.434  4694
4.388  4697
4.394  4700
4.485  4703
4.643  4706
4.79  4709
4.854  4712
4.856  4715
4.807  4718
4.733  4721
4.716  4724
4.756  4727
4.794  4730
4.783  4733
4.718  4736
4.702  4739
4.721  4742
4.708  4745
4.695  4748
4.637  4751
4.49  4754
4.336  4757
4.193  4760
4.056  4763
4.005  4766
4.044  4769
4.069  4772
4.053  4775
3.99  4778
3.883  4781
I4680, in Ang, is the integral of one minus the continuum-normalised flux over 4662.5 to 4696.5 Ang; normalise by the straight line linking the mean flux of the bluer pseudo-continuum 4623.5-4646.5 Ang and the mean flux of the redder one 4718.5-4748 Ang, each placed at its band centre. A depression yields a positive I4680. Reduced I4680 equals 1.6 Ang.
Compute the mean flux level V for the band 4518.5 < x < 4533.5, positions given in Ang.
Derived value 4.2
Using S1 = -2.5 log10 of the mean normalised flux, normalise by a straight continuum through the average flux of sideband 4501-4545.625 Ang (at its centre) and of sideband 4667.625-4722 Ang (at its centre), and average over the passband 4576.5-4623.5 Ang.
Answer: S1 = 0.095 mag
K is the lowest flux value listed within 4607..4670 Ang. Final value 3.867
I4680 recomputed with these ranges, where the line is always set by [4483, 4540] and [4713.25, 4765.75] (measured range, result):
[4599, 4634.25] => 3.1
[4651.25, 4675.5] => 2.2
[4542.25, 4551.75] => 0.3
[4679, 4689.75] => 1.0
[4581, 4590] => 1.1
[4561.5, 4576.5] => 1.3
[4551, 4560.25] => 0.5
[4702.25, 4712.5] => -0.3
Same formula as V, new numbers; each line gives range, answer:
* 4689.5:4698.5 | 4.41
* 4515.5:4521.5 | 4.25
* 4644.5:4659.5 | 4.07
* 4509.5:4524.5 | 4.24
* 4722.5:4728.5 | 4.74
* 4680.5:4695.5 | 4.23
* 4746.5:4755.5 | 4.61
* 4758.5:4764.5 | 4.12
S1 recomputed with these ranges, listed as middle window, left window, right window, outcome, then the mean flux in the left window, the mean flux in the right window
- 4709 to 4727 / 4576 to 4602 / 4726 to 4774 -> -0.10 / 3.87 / 4.47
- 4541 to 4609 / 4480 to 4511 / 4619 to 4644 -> 0.03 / 4.13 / 3.98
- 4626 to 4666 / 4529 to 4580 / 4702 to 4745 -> 0.10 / 4.02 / 4.74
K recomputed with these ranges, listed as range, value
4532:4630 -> 3.76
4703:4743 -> 4.485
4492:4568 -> 3.92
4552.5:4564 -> 3.932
